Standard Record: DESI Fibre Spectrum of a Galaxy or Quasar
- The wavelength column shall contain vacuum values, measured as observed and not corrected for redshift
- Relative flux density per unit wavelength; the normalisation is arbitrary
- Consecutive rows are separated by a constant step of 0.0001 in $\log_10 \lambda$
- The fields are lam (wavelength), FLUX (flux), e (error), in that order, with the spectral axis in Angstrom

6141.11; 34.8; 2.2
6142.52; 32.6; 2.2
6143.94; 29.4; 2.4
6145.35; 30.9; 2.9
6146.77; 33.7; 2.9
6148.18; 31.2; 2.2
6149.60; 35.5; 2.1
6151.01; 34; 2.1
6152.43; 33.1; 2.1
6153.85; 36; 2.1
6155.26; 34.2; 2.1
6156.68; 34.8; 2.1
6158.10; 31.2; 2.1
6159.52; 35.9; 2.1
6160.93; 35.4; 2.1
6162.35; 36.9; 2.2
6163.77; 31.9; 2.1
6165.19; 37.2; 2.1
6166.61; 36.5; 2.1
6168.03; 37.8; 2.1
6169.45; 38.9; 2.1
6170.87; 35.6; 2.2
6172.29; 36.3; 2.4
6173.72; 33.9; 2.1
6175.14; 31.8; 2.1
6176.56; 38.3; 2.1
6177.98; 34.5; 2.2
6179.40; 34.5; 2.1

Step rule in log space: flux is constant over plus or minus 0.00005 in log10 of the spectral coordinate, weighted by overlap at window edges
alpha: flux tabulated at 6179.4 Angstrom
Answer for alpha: 34.5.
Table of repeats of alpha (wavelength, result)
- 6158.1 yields 31.2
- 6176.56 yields 38.3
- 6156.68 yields 34.8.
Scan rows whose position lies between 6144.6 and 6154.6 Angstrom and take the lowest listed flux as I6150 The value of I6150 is 30.9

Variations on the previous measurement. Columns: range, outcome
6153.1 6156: 34.2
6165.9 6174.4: 33.9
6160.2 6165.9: 31.9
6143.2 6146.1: 29.4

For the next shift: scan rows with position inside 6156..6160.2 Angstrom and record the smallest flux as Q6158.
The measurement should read 31.2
